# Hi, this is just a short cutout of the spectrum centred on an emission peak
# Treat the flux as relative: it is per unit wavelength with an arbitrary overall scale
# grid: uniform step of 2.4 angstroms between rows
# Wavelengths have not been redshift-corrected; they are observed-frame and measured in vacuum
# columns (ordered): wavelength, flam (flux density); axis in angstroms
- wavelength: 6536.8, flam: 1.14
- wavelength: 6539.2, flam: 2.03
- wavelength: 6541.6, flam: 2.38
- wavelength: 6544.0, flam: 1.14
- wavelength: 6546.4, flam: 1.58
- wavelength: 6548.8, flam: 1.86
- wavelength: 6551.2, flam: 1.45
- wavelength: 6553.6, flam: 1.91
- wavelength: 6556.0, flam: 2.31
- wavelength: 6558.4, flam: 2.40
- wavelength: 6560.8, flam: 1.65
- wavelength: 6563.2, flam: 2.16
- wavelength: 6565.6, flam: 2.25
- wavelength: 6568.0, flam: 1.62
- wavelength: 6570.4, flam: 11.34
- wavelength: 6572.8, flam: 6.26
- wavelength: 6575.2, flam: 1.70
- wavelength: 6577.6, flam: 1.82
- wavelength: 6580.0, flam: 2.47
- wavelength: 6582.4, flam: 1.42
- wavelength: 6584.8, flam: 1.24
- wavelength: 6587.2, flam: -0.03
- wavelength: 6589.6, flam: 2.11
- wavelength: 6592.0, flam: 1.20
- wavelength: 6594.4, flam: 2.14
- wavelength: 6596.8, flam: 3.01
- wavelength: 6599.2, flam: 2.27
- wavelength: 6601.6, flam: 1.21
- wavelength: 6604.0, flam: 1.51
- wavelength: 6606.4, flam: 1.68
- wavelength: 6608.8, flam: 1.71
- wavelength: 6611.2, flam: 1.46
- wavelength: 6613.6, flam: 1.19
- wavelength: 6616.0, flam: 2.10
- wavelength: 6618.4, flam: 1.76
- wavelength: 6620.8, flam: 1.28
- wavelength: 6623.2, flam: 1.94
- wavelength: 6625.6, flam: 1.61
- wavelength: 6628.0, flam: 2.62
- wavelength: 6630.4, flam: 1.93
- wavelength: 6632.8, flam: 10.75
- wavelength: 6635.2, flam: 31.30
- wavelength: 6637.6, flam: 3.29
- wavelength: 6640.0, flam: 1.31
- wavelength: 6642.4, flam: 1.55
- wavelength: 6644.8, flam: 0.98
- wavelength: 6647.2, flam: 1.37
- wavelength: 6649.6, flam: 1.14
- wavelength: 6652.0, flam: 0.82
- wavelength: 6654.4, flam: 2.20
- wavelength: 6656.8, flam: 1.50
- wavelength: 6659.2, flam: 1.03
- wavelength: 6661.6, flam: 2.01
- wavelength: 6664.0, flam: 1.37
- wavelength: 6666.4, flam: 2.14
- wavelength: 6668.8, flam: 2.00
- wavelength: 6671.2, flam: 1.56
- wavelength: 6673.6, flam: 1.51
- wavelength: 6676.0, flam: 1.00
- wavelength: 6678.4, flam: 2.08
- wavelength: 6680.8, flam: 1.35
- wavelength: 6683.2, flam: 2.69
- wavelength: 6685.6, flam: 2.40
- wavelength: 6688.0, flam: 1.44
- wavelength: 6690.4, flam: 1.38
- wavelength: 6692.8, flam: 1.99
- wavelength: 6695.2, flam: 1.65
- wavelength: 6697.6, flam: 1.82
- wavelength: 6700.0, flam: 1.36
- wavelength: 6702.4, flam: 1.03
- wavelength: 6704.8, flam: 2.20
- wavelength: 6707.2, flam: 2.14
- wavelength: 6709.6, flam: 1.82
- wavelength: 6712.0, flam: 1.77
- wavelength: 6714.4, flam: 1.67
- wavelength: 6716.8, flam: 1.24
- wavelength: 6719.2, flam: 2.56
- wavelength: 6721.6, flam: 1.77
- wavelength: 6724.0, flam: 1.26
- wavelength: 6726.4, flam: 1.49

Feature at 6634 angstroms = [O III] 5007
